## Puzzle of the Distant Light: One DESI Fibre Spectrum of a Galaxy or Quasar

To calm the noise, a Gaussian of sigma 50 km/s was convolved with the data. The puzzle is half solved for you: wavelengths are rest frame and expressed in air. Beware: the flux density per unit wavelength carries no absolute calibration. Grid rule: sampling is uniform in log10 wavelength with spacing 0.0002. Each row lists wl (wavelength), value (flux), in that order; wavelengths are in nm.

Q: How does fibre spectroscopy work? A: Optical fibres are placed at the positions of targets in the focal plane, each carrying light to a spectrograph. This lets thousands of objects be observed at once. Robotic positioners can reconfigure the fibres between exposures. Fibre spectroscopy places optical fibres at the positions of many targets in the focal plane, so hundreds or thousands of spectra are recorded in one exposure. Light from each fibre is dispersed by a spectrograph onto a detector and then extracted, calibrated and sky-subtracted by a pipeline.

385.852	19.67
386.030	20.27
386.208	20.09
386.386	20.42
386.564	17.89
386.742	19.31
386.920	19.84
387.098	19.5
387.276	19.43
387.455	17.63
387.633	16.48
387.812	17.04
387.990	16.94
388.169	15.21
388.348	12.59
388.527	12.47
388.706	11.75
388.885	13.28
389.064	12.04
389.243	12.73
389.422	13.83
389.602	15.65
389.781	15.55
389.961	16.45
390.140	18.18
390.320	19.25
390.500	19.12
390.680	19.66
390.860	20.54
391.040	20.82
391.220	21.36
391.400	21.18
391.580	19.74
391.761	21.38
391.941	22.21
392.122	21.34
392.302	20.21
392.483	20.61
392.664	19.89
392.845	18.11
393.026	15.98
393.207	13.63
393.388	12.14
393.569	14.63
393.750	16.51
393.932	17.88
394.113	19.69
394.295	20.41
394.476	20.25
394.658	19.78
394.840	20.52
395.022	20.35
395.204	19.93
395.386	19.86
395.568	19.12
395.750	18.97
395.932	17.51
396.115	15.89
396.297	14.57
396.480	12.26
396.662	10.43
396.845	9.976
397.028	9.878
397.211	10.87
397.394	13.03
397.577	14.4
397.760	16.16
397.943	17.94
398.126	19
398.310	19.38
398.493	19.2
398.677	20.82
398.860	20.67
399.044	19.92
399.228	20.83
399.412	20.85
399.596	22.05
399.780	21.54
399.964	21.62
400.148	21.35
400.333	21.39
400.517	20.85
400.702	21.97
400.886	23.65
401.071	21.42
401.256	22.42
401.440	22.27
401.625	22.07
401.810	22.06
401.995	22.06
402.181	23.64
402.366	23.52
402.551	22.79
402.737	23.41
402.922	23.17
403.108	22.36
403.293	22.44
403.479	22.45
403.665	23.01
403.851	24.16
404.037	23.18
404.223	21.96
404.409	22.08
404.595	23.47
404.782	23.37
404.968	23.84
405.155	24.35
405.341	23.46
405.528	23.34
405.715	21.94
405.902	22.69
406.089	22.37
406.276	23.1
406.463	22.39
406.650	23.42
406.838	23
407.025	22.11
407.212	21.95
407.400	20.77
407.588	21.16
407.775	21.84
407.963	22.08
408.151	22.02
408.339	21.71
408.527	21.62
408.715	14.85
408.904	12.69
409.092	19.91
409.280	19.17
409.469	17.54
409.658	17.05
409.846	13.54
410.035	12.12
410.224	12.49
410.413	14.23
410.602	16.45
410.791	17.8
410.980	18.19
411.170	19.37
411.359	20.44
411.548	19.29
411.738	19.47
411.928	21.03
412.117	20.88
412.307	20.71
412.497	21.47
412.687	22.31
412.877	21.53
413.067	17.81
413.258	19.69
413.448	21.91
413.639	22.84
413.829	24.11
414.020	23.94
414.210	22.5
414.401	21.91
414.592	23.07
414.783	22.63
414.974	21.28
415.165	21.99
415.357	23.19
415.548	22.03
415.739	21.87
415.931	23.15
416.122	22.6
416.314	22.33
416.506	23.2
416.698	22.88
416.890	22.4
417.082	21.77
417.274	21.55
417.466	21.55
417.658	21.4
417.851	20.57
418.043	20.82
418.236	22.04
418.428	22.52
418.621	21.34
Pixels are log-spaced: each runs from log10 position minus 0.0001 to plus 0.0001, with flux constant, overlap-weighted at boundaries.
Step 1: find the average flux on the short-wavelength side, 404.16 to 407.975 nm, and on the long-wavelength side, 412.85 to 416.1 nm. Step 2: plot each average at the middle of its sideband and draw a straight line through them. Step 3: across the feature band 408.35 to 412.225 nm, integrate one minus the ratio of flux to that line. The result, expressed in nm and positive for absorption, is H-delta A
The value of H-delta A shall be 0.84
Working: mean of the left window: 22.6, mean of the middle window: 17.5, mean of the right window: 22.1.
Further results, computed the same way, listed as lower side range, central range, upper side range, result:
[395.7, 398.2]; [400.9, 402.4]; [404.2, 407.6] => -0.302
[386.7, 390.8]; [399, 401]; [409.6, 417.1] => -0.365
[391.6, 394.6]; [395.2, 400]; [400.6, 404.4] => 0.781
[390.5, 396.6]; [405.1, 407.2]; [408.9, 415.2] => -0.393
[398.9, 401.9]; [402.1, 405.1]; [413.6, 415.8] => -0.168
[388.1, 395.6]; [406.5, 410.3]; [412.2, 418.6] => 0.287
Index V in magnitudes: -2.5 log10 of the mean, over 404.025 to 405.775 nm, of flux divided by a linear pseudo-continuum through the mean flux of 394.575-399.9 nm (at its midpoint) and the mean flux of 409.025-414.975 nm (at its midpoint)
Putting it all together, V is -0.24 mag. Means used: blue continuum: 17.5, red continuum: 19.6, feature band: 23.1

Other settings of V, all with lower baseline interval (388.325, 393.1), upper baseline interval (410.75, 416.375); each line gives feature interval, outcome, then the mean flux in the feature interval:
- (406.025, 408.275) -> -0.09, 22.2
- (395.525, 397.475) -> 0.33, 13.7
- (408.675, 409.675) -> 0.22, 17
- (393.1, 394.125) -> 0.18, 15.5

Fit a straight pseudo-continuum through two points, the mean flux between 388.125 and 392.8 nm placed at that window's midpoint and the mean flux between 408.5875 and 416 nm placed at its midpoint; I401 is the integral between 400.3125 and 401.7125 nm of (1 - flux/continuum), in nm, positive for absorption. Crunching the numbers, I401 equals -0.26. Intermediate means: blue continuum 17.6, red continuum 19.7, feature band 22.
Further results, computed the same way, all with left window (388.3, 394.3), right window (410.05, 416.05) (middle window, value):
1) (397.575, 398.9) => -0.02 nm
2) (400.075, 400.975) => -0.15 nm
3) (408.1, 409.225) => 0.07 nm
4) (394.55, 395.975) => -0.13 nm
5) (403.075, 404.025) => -0.19 nm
